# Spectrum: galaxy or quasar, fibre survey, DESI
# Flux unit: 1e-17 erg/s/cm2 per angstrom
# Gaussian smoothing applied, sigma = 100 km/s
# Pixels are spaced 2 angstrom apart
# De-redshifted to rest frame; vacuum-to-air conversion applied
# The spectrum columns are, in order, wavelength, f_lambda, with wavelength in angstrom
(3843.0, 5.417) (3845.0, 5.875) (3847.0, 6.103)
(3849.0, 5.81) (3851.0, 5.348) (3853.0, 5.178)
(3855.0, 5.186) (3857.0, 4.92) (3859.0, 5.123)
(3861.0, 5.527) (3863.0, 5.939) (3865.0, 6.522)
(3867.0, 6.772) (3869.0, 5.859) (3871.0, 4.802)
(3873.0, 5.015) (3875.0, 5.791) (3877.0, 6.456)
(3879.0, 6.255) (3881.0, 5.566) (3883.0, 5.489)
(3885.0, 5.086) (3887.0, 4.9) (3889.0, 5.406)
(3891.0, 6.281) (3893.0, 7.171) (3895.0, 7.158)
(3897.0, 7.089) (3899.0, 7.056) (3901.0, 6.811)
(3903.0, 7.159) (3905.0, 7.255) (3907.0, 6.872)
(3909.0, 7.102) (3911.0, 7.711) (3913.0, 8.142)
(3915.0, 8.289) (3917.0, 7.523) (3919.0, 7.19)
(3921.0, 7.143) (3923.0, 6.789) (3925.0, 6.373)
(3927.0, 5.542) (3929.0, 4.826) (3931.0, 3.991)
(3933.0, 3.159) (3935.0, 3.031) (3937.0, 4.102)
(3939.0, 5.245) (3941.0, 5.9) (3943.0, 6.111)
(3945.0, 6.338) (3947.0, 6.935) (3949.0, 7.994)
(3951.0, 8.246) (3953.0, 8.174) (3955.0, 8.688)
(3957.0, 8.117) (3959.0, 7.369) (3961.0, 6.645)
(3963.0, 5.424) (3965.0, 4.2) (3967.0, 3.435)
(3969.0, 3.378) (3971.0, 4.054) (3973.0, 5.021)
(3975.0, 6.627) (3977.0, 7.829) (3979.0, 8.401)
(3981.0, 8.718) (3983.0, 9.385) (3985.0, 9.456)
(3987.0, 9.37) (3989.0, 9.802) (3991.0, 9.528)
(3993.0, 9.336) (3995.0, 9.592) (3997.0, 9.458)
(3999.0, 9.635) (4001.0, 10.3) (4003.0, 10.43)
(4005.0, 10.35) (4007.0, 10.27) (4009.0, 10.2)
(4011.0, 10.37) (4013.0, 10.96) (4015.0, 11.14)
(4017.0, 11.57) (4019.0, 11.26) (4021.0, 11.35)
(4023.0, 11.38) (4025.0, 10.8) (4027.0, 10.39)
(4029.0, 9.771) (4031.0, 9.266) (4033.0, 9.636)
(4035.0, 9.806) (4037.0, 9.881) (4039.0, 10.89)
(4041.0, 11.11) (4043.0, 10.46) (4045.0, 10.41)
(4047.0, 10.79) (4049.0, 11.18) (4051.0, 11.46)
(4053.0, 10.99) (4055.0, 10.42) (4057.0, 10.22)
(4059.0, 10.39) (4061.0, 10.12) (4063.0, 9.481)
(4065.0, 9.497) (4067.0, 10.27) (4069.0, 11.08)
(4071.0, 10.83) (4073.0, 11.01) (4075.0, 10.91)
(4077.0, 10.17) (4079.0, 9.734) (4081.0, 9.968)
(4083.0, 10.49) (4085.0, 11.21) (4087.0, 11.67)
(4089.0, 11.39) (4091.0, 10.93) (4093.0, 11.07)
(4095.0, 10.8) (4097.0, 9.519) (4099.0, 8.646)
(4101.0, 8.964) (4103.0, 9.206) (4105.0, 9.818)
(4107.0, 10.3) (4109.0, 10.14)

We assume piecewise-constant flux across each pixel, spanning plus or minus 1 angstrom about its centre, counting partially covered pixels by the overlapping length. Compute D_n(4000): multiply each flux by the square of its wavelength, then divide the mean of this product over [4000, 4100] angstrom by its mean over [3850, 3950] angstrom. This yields 1.87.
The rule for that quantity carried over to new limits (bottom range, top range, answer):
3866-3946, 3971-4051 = 1.70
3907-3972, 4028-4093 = 1.81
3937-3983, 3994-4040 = 1.64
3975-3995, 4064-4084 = 1.21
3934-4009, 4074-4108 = 1.45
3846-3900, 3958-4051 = 1.68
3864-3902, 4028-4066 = 1.84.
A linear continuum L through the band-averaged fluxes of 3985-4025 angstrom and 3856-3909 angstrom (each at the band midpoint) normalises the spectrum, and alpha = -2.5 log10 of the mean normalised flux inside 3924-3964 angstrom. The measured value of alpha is 0.329 mag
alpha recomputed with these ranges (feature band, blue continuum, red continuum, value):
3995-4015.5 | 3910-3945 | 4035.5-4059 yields -0.139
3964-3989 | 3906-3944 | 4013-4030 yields 0.281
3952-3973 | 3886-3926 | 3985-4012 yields 0.419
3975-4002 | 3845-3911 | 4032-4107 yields -0.077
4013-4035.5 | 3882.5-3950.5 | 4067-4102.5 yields -0.185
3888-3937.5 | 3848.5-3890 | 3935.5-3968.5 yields -0.077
